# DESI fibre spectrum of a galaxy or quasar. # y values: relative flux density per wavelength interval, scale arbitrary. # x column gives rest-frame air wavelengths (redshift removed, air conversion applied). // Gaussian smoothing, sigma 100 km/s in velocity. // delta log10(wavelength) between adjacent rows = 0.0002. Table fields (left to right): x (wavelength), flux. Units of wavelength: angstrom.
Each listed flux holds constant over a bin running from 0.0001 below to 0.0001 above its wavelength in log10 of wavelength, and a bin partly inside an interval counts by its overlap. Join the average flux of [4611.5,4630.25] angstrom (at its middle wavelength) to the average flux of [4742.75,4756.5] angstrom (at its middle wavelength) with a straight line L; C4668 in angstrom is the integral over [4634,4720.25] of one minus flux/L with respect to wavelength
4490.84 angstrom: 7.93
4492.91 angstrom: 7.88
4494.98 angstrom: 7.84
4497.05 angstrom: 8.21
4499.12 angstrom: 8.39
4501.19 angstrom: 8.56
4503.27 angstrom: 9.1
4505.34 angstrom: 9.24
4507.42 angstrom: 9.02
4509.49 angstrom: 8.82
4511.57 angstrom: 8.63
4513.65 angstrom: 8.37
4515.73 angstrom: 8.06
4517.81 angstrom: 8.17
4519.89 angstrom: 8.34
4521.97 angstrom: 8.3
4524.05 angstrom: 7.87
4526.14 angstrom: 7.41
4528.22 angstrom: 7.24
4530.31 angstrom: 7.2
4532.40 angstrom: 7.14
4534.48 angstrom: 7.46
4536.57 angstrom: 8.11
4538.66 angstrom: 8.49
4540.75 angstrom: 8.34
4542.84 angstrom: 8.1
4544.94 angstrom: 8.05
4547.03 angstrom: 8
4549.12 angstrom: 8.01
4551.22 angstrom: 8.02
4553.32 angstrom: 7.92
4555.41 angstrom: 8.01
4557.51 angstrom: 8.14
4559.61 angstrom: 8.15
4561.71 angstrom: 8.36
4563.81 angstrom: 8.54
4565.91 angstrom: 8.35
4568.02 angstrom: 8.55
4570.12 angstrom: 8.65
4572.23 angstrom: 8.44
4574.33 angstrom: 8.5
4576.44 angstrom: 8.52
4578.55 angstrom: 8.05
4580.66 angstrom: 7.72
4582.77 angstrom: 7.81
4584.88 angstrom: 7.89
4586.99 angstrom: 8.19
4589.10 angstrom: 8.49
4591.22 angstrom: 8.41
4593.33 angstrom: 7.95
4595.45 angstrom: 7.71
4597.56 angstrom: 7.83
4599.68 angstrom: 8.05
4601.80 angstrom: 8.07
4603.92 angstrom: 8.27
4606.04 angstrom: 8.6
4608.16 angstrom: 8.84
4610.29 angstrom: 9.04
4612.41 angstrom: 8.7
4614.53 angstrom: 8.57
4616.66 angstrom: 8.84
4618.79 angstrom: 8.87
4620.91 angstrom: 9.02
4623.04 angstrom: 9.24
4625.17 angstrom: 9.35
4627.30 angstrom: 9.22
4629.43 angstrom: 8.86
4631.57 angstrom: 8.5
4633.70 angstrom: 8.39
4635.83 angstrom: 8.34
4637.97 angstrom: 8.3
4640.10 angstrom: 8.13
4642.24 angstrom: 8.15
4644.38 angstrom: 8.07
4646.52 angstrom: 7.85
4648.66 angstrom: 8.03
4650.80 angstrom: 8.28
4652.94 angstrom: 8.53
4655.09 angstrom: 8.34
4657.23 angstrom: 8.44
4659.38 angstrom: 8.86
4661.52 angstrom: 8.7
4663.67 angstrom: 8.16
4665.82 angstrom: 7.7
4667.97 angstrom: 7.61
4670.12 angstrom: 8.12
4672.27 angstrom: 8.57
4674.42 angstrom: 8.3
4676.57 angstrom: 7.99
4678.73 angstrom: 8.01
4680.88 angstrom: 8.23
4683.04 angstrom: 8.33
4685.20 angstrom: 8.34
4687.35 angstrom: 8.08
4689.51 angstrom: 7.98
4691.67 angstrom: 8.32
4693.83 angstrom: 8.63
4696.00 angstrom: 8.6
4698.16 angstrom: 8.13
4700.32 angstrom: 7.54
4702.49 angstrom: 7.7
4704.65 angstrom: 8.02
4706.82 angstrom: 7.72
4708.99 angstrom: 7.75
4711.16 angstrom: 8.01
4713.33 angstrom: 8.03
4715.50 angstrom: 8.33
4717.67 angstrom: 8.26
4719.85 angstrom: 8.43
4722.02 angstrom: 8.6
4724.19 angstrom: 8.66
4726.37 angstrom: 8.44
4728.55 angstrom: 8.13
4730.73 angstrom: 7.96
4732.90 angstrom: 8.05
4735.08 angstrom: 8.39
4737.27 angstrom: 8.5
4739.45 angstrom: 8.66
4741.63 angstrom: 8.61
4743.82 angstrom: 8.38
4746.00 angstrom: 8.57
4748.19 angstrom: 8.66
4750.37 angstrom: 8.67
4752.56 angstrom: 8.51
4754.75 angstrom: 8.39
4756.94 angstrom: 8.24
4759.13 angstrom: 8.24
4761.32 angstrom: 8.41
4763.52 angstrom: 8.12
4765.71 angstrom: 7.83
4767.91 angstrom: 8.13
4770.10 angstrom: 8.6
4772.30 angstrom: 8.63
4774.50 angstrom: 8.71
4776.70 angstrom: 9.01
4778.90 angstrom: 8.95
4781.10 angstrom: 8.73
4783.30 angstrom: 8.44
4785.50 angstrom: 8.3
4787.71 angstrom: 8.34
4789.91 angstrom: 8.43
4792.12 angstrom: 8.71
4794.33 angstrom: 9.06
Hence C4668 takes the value 5.9 angstrom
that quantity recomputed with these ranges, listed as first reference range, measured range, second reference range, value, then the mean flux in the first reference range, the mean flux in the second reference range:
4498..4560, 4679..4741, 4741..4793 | 1.4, 8.15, 8.48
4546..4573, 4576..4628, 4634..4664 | -1.1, 8.24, 8.3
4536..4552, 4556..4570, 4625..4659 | -0.3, 8.14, 8.41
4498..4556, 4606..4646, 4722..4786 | -1.9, 8.16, 8.45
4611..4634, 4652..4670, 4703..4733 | 0.7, 8.89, 8.17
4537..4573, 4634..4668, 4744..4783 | 0.5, 8.24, 8.49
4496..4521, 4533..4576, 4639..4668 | 1.3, 8.57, 8.22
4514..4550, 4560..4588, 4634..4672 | -0.9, 7.91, 8.22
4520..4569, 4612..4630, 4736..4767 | -1.8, 8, 8.41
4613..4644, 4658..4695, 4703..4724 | 0.6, 8.68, 8.14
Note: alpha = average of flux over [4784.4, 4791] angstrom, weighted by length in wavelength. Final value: 8.36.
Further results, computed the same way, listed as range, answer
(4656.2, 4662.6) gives 8.67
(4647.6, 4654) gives 8.28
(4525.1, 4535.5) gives 7.29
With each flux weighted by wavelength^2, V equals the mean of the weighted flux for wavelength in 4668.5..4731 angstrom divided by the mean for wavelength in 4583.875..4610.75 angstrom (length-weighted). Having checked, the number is 1.0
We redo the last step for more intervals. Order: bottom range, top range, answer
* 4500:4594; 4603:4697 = 1.08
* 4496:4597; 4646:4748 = 1.07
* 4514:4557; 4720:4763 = 1.16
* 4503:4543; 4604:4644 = 1.11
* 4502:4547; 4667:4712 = 1.07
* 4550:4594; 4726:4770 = 1.09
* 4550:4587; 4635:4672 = 1.04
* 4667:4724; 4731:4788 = 1.07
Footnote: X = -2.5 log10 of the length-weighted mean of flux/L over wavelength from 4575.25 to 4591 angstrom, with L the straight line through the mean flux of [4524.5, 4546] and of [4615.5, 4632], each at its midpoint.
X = 0.04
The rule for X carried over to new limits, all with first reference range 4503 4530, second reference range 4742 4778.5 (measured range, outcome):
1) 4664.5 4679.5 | 0.05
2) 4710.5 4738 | 0.02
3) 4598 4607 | 0.02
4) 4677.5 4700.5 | 0.02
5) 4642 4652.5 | 0.04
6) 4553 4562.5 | 0.03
